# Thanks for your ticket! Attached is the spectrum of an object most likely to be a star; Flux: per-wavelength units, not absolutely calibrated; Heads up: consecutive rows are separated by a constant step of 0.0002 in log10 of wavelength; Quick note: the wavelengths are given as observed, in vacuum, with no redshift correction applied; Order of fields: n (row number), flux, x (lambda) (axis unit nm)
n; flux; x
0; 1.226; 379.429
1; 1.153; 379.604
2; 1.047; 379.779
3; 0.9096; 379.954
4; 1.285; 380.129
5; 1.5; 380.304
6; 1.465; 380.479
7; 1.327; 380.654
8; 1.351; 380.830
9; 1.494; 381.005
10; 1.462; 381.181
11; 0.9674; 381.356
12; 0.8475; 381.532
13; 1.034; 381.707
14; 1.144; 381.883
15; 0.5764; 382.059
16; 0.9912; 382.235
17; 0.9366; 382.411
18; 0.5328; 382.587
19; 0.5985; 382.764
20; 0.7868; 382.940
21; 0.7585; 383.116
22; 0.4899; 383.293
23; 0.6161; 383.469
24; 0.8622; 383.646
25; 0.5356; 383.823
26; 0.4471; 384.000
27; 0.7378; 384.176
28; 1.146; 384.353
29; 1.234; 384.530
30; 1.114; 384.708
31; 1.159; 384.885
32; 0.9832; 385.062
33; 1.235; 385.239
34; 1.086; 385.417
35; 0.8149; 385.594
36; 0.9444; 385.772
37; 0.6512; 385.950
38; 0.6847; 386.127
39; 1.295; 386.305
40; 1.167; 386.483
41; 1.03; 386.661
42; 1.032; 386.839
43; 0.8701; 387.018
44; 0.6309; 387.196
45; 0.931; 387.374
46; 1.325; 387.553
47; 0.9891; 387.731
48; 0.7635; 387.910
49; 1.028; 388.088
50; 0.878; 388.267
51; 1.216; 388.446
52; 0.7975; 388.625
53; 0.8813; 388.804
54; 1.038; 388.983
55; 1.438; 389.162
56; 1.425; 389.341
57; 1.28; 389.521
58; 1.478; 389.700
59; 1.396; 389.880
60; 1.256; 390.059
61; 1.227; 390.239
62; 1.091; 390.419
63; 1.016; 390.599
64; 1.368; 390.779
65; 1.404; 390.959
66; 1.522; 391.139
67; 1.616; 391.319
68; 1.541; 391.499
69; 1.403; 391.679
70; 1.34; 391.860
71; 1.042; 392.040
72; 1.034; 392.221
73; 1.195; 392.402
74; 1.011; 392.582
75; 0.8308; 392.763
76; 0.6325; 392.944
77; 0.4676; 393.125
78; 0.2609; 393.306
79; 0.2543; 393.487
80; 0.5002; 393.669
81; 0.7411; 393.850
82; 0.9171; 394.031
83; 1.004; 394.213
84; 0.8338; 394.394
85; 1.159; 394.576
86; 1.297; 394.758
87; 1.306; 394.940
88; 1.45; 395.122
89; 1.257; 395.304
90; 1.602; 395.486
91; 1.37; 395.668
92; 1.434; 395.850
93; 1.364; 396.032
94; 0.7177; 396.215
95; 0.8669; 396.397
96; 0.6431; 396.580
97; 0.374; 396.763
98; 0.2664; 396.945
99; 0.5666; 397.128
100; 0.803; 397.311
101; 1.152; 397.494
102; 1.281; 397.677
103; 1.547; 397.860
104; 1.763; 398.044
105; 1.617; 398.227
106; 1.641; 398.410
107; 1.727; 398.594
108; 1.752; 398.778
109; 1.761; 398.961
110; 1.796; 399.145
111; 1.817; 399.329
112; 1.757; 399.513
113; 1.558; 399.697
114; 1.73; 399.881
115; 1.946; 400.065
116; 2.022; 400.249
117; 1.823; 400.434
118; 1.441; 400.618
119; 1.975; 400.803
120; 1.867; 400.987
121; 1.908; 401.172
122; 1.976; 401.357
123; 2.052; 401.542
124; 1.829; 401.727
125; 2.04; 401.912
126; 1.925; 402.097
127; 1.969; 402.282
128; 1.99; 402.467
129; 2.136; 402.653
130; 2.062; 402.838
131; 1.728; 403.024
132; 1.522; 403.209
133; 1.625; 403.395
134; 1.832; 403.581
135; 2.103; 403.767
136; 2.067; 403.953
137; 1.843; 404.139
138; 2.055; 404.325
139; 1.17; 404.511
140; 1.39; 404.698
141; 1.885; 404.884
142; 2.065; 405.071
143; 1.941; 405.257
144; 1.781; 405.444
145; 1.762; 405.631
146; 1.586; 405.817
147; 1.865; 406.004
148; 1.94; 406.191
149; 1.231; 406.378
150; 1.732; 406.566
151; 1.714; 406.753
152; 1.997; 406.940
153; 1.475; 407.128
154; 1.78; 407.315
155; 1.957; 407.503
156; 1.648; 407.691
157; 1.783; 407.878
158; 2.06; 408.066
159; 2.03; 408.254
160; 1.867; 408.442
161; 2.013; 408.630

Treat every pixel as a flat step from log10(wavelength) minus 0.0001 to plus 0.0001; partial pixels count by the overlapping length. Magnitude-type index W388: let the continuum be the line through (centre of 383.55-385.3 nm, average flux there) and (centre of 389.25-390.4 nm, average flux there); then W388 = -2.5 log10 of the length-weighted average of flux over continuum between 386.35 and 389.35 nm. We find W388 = 0.16 mag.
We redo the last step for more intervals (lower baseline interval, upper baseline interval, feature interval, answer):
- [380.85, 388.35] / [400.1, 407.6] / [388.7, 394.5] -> 0.150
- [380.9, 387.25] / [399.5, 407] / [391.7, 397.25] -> 0.447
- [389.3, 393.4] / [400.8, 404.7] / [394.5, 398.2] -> 0.294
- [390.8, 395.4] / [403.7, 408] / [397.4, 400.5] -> -0.216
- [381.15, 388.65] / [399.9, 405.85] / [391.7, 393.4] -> 0.416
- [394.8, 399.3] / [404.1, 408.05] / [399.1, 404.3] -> -0.234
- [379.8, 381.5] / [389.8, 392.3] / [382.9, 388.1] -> 0.379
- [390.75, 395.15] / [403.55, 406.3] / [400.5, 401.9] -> -0.189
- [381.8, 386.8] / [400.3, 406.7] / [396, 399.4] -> 0.256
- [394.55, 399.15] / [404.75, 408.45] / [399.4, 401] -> -0.240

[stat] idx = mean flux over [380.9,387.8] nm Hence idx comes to 0.928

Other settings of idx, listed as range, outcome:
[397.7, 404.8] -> 1.8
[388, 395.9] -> 1.12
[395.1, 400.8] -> 1.39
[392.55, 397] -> 0.906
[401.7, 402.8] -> 2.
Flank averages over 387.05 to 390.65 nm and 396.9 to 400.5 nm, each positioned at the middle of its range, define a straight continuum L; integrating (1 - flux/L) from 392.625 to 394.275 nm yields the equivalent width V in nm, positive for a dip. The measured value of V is 0.86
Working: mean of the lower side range 1.1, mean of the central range 0.628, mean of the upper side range 1.53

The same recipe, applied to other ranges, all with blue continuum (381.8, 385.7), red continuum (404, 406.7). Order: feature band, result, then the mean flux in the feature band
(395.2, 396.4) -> 0.08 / 1.26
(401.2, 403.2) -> -0.43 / 1.95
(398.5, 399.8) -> -0.22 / 1.74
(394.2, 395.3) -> 0.09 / 1.19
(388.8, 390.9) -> -0.30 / 1.26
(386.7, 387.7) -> 0.03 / 0.963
